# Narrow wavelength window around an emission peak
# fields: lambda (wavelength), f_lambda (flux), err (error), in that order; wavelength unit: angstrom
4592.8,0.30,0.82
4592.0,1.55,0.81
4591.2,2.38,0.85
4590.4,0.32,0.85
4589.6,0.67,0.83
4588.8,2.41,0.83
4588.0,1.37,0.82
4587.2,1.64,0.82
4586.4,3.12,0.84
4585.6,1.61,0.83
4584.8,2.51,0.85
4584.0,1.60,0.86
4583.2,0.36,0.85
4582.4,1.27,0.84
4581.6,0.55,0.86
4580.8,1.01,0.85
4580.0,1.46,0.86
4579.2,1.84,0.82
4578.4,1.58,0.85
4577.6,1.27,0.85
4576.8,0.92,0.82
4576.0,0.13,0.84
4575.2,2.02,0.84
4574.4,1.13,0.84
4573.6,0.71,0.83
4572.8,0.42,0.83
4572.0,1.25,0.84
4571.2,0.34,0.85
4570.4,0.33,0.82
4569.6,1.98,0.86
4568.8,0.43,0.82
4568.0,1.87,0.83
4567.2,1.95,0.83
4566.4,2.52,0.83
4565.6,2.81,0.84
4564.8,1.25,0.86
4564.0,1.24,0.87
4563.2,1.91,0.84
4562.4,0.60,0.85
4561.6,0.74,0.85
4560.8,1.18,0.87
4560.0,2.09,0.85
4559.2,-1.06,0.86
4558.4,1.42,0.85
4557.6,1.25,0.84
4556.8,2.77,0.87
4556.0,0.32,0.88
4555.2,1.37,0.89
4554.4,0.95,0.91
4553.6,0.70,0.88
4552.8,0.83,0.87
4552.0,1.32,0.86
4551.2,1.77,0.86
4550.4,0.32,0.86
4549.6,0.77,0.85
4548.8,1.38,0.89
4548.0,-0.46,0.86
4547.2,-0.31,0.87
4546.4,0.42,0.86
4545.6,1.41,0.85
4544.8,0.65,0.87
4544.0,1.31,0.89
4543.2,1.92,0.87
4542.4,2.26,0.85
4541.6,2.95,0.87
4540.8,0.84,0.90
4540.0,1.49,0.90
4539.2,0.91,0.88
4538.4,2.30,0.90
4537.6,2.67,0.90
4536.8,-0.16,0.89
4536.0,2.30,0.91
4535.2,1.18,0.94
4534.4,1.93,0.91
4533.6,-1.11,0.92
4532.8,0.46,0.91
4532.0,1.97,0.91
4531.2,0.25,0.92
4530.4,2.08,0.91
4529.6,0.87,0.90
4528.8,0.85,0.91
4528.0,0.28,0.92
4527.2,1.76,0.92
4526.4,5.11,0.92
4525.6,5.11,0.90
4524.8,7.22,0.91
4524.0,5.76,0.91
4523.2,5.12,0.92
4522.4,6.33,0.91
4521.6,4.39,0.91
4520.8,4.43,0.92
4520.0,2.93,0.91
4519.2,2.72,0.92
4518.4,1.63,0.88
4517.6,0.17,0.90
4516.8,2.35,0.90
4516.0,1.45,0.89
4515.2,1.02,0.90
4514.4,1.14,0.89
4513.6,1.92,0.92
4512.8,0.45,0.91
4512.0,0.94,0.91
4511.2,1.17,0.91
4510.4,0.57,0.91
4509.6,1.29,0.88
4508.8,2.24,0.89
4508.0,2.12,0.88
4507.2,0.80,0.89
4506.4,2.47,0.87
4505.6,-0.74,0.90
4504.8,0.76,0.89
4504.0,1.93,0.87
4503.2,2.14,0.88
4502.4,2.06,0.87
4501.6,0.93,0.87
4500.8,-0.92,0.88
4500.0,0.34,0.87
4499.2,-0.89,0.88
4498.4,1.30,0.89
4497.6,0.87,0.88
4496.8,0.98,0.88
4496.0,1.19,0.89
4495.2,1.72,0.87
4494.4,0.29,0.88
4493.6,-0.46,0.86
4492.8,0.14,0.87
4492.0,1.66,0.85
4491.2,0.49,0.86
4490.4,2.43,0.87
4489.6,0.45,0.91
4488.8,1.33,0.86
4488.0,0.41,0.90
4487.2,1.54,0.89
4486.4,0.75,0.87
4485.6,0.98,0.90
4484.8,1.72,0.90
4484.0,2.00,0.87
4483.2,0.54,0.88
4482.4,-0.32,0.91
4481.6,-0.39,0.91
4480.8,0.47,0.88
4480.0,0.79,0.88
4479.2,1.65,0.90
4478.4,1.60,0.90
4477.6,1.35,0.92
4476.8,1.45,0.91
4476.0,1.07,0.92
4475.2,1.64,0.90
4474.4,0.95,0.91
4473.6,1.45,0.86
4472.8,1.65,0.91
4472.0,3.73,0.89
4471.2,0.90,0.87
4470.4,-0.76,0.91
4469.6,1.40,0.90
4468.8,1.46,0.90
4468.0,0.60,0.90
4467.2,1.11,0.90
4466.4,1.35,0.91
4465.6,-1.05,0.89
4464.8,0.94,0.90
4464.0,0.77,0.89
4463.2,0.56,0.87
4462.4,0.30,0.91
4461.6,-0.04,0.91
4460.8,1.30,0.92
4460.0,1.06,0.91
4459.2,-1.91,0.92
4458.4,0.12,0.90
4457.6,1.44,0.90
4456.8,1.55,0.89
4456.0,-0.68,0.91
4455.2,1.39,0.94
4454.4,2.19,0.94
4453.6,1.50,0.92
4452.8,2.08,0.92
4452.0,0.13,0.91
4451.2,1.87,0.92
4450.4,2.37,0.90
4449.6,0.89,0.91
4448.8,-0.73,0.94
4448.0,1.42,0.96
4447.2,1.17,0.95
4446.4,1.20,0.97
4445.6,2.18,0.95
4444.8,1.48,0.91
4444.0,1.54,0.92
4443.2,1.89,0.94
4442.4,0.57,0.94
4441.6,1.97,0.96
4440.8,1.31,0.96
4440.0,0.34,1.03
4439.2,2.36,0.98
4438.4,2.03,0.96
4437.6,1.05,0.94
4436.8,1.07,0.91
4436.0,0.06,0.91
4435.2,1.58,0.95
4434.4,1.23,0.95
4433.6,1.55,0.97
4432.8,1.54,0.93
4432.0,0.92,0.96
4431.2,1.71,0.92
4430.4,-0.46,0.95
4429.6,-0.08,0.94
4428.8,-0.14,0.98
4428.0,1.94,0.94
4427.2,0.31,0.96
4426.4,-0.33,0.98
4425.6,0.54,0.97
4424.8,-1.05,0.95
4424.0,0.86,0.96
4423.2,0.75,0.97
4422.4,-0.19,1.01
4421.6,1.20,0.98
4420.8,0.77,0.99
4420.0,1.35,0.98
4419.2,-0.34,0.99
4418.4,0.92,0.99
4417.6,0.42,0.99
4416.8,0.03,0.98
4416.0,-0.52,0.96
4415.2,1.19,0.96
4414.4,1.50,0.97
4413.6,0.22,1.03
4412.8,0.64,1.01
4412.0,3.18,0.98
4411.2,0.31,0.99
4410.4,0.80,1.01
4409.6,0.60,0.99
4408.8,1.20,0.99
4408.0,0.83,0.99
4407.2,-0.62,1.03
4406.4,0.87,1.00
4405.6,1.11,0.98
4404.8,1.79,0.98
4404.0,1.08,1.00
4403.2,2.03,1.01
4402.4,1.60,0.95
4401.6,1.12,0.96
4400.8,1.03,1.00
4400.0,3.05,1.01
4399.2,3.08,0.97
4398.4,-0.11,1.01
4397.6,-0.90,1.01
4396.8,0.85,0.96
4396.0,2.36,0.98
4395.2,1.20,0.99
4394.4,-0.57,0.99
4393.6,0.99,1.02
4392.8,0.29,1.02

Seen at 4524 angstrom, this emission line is [O II]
